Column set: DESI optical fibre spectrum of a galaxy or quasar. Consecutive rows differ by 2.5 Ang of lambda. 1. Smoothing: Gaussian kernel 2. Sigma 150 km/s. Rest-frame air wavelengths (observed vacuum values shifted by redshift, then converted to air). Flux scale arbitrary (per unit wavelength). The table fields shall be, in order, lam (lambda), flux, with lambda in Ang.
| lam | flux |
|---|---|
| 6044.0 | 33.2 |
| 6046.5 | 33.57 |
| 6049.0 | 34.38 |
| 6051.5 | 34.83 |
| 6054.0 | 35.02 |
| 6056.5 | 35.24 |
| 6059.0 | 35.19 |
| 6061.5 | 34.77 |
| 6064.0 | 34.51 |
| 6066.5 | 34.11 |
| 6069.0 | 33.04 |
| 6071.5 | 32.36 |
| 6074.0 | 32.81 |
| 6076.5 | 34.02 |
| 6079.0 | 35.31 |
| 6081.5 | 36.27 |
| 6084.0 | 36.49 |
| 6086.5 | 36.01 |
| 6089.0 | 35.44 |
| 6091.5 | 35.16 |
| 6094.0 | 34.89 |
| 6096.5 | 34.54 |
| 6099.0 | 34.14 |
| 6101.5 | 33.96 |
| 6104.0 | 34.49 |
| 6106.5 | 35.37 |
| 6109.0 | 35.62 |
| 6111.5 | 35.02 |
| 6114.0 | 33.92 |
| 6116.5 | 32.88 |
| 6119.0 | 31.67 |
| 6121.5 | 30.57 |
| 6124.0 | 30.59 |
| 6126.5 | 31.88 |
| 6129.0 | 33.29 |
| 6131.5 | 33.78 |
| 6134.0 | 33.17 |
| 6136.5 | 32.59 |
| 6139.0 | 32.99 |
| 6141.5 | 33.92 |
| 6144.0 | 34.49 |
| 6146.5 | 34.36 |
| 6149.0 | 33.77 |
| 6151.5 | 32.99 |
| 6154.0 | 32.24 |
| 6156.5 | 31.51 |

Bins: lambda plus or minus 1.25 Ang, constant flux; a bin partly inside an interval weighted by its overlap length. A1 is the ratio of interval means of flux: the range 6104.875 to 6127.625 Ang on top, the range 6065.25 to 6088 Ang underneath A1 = 0.96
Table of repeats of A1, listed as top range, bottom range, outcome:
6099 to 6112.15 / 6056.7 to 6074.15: 1.02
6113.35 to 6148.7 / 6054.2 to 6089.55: 0.95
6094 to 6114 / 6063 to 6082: 1.02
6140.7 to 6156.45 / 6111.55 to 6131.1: 1.03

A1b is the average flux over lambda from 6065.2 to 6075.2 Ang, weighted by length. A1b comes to 33.1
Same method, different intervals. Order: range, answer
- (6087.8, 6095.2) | 35.2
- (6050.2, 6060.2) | 35.1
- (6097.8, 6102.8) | 34.1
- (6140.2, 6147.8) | 34.2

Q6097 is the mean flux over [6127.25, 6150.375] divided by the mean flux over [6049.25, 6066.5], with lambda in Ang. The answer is 0.96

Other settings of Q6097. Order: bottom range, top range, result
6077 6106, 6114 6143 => 0.93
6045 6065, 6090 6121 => 0.99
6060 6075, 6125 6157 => 0.99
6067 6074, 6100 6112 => 1.06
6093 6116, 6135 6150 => 0.97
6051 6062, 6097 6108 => 0.99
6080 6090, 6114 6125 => 0.88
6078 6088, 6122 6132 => 0.89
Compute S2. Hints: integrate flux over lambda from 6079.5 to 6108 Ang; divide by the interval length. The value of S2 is 35.2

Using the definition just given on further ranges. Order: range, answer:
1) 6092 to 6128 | 33.6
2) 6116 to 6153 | 32.9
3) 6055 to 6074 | 34.1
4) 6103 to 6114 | 35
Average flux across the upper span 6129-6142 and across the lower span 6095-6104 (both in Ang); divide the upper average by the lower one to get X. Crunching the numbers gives 0.97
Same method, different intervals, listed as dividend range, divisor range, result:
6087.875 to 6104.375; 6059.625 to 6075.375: 1.03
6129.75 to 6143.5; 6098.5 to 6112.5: 0.96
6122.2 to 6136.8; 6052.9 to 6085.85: 0.94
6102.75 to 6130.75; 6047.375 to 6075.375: 0.97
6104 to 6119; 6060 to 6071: 1.01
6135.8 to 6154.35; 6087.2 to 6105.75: 0.96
